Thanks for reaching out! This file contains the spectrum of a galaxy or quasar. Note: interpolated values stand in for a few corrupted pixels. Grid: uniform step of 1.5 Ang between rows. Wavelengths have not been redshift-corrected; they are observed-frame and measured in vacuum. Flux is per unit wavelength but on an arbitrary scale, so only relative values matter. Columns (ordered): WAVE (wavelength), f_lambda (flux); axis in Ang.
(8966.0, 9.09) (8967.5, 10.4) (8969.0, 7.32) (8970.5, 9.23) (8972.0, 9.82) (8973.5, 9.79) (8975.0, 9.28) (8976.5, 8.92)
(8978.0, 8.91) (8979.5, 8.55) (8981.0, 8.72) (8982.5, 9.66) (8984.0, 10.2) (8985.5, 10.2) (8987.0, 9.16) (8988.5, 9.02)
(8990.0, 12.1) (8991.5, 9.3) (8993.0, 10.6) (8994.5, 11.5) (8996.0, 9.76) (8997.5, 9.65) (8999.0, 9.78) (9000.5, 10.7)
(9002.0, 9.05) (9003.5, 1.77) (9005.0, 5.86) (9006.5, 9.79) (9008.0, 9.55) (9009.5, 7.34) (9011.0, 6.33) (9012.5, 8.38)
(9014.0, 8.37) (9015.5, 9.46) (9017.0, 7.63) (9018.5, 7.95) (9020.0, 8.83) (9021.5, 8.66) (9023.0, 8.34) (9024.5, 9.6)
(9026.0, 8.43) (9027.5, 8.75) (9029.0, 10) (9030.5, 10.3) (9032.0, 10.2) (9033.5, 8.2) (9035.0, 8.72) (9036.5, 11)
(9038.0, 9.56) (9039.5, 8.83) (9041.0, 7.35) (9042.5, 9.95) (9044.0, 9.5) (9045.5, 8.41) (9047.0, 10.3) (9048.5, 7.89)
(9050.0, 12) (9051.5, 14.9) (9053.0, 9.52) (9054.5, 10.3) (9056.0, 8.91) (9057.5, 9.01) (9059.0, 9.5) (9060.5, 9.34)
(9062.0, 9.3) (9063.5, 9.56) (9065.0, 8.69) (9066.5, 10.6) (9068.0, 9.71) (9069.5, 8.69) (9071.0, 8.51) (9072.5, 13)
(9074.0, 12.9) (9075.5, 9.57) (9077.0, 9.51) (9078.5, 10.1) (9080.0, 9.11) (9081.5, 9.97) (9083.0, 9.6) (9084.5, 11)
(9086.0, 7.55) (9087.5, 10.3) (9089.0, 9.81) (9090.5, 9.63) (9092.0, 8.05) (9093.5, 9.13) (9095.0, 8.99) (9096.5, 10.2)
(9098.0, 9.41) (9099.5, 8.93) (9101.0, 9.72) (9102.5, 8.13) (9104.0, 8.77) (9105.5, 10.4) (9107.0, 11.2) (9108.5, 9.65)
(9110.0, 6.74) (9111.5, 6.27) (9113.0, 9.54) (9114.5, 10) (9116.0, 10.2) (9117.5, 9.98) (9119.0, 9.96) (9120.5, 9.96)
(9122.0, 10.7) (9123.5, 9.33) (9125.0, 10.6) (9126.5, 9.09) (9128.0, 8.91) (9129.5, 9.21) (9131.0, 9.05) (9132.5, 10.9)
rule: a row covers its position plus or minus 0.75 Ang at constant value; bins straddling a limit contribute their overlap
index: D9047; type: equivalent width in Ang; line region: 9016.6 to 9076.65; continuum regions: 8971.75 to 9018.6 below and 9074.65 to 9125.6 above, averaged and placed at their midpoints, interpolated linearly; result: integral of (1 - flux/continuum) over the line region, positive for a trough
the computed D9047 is -2.3 Ang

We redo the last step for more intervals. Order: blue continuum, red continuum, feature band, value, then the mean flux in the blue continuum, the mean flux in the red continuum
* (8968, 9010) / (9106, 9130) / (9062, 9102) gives -1.3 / 9.14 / 9.47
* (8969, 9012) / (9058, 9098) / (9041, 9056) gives -1.0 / 9.06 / 9.69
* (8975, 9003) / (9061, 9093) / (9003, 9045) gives 5.0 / 9.68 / 9.76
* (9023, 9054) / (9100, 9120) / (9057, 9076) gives -0.8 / 9.64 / 9.28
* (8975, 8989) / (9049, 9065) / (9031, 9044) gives 0.8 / 9.27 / 10.1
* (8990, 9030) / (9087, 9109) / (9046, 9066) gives -1.8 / 8.74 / 9.48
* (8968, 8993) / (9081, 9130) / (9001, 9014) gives 2.8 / 9.43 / 9.42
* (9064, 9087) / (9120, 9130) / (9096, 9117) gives 1.2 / 9.9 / 9.69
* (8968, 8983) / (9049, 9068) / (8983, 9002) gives -1.8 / 9.03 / 10.1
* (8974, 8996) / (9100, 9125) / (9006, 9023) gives 2.3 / 9.72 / 9.44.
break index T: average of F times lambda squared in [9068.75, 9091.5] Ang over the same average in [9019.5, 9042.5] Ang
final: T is 1.10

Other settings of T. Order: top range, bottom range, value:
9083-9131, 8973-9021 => 1.08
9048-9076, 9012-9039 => 1.13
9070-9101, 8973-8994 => 1.04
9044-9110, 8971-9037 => 1.09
